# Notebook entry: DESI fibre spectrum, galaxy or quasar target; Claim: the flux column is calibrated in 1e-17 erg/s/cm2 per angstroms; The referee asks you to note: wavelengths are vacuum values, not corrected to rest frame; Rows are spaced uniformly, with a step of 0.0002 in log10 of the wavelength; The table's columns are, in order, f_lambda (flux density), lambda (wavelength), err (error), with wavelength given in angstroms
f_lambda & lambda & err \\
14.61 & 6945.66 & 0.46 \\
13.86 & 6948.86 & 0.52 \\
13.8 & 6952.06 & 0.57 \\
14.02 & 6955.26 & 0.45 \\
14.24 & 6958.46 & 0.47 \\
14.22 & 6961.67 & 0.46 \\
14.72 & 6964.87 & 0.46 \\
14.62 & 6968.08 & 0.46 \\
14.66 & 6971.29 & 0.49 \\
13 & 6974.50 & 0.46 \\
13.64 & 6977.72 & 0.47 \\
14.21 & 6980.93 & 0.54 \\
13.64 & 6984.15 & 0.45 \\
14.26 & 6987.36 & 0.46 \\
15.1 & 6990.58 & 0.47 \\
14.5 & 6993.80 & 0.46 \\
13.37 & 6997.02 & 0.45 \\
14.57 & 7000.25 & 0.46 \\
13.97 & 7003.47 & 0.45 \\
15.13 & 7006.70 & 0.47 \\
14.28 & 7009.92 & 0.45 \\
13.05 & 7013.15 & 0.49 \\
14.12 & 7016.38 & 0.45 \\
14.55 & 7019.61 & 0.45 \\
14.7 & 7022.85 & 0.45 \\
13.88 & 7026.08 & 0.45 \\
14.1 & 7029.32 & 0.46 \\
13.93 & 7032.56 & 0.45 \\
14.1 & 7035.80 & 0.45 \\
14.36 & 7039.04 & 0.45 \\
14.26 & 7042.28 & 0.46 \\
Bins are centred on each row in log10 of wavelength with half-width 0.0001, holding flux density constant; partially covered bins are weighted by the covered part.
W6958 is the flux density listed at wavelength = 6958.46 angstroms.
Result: 14.24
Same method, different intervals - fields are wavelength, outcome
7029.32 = 14.1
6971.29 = 14.66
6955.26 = 14.02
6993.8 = 14.5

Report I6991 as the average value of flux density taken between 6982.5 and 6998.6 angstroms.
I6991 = 14.2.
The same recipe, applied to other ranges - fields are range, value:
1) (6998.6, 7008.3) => 14.5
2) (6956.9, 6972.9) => 14.5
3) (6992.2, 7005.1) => 14.1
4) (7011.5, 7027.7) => 14.1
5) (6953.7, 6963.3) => 14.2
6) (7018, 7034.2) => 14.2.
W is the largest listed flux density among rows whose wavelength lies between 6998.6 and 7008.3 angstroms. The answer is 15.13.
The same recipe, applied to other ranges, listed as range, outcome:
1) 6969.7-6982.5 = 14.66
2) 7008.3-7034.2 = 14.7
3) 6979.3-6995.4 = 15.1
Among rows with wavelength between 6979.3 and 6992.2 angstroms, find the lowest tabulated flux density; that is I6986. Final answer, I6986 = 13.64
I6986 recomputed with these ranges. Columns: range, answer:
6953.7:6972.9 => 14.02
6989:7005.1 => 13.37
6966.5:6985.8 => 13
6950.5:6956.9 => 13.8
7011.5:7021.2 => 13.05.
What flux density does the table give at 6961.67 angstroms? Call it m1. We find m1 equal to 14.22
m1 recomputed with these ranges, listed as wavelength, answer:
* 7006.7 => 15.13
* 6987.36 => 14.26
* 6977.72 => 13.64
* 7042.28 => 14.26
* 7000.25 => 14.57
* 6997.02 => 13.37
